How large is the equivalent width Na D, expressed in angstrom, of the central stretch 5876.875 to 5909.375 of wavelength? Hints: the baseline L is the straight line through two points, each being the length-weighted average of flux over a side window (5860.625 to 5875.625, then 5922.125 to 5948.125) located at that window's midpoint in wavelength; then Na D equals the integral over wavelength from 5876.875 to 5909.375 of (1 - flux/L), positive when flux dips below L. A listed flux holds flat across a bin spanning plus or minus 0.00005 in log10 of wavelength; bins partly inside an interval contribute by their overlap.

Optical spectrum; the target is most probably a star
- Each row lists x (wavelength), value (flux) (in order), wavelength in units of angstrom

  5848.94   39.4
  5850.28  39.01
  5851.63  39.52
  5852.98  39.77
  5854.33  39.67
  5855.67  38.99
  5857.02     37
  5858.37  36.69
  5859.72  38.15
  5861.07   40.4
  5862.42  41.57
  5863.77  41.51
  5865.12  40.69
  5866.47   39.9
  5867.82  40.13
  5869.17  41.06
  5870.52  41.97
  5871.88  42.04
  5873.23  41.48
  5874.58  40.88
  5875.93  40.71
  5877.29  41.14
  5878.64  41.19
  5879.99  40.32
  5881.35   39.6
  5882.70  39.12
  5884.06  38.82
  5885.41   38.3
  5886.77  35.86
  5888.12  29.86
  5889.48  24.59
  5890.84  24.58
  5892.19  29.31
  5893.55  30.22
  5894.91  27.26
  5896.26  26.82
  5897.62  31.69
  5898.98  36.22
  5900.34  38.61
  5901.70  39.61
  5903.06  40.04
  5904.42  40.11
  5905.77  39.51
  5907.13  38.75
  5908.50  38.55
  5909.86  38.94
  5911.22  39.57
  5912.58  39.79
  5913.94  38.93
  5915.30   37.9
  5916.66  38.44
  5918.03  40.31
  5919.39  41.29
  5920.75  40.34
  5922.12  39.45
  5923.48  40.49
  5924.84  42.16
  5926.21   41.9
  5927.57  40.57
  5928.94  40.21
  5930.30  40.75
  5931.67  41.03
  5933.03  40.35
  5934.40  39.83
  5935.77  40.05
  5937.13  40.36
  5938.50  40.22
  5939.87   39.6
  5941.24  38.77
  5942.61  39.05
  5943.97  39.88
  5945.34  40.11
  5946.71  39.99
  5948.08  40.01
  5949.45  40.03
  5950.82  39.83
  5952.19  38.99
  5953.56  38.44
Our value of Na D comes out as 4.3 angstrom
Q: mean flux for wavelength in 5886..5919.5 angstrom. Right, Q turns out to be 35.4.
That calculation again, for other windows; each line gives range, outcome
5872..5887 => 40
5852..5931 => 38.2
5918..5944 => 40.4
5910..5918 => 39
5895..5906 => 36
